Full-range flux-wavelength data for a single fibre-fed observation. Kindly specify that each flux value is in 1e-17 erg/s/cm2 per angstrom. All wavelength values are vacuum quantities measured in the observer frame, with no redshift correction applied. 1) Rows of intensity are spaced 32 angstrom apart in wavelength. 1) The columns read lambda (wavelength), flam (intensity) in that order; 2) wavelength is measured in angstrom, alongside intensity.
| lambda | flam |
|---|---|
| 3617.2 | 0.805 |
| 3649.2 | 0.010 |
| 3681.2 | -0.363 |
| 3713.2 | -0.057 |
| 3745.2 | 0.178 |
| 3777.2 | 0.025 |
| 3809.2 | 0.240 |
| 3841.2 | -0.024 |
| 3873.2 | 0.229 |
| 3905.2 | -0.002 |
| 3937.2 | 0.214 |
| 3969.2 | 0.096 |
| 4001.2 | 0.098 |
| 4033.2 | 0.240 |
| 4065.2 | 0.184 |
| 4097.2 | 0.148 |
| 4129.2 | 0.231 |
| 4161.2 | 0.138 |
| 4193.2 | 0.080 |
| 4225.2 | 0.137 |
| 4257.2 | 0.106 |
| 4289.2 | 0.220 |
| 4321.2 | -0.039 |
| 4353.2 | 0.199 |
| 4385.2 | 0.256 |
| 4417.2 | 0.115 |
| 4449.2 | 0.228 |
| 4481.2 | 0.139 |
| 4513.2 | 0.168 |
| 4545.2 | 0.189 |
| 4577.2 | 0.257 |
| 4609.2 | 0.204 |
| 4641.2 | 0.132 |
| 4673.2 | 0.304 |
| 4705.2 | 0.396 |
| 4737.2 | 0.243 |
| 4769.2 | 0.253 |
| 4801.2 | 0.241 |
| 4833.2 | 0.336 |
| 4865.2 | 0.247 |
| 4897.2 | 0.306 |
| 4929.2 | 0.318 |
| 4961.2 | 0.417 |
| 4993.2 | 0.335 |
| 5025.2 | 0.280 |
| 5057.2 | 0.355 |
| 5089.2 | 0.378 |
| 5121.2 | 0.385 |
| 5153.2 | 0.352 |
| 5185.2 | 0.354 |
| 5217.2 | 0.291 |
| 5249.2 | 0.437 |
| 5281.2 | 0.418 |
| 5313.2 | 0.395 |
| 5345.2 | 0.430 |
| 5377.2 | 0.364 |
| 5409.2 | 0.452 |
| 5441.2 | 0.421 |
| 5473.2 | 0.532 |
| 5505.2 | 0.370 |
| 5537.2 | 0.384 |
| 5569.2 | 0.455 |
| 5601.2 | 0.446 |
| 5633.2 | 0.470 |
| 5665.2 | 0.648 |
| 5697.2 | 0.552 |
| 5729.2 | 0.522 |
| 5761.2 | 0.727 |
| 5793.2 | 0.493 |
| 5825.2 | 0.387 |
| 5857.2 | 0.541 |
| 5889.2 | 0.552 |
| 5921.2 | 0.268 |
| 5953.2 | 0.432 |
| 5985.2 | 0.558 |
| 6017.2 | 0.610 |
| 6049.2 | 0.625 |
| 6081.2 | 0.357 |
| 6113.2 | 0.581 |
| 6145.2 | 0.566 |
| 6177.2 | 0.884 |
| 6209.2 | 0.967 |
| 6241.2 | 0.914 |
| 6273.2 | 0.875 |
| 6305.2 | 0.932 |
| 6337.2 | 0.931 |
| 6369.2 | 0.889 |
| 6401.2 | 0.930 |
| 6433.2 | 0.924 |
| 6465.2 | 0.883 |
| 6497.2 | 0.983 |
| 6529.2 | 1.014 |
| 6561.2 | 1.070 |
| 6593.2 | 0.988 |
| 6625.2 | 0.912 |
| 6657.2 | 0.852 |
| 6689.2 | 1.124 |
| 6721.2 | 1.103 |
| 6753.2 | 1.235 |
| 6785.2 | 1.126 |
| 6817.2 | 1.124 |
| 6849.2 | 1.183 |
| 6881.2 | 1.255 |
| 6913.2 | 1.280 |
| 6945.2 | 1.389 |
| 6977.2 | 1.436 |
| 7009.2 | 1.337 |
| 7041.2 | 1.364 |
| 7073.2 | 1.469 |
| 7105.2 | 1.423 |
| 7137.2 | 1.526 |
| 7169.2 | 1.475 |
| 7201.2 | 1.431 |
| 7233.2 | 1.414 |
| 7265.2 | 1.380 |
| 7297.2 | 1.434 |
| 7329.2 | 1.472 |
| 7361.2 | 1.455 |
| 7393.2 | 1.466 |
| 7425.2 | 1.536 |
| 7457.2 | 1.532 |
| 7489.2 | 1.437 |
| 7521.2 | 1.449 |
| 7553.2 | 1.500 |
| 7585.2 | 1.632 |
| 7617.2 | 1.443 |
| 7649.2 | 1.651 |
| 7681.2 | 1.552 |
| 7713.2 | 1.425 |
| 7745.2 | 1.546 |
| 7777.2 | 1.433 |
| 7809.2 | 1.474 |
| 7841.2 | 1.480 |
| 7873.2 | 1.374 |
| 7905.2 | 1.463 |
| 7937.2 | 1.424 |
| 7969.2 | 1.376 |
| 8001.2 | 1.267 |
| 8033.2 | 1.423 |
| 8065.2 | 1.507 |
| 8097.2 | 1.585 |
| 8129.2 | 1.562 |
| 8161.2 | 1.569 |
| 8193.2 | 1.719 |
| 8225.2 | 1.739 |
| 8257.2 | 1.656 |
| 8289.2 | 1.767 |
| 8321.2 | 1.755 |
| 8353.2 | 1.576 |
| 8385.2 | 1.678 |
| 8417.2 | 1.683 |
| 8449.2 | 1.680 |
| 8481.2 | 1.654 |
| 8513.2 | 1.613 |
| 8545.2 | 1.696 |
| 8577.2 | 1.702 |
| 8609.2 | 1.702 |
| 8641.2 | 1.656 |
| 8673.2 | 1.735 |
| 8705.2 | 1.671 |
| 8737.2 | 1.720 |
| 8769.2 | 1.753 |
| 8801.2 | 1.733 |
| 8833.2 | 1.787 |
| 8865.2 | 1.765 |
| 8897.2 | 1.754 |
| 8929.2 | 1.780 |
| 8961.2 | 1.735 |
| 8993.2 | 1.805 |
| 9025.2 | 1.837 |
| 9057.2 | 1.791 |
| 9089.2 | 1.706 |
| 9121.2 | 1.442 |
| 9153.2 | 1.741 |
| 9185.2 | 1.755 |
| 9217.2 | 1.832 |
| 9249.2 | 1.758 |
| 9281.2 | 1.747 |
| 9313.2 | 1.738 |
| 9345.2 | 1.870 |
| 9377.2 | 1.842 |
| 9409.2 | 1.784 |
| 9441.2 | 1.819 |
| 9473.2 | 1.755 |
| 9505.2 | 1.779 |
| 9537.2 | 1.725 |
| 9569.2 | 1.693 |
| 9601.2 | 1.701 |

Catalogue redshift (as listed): 0.55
